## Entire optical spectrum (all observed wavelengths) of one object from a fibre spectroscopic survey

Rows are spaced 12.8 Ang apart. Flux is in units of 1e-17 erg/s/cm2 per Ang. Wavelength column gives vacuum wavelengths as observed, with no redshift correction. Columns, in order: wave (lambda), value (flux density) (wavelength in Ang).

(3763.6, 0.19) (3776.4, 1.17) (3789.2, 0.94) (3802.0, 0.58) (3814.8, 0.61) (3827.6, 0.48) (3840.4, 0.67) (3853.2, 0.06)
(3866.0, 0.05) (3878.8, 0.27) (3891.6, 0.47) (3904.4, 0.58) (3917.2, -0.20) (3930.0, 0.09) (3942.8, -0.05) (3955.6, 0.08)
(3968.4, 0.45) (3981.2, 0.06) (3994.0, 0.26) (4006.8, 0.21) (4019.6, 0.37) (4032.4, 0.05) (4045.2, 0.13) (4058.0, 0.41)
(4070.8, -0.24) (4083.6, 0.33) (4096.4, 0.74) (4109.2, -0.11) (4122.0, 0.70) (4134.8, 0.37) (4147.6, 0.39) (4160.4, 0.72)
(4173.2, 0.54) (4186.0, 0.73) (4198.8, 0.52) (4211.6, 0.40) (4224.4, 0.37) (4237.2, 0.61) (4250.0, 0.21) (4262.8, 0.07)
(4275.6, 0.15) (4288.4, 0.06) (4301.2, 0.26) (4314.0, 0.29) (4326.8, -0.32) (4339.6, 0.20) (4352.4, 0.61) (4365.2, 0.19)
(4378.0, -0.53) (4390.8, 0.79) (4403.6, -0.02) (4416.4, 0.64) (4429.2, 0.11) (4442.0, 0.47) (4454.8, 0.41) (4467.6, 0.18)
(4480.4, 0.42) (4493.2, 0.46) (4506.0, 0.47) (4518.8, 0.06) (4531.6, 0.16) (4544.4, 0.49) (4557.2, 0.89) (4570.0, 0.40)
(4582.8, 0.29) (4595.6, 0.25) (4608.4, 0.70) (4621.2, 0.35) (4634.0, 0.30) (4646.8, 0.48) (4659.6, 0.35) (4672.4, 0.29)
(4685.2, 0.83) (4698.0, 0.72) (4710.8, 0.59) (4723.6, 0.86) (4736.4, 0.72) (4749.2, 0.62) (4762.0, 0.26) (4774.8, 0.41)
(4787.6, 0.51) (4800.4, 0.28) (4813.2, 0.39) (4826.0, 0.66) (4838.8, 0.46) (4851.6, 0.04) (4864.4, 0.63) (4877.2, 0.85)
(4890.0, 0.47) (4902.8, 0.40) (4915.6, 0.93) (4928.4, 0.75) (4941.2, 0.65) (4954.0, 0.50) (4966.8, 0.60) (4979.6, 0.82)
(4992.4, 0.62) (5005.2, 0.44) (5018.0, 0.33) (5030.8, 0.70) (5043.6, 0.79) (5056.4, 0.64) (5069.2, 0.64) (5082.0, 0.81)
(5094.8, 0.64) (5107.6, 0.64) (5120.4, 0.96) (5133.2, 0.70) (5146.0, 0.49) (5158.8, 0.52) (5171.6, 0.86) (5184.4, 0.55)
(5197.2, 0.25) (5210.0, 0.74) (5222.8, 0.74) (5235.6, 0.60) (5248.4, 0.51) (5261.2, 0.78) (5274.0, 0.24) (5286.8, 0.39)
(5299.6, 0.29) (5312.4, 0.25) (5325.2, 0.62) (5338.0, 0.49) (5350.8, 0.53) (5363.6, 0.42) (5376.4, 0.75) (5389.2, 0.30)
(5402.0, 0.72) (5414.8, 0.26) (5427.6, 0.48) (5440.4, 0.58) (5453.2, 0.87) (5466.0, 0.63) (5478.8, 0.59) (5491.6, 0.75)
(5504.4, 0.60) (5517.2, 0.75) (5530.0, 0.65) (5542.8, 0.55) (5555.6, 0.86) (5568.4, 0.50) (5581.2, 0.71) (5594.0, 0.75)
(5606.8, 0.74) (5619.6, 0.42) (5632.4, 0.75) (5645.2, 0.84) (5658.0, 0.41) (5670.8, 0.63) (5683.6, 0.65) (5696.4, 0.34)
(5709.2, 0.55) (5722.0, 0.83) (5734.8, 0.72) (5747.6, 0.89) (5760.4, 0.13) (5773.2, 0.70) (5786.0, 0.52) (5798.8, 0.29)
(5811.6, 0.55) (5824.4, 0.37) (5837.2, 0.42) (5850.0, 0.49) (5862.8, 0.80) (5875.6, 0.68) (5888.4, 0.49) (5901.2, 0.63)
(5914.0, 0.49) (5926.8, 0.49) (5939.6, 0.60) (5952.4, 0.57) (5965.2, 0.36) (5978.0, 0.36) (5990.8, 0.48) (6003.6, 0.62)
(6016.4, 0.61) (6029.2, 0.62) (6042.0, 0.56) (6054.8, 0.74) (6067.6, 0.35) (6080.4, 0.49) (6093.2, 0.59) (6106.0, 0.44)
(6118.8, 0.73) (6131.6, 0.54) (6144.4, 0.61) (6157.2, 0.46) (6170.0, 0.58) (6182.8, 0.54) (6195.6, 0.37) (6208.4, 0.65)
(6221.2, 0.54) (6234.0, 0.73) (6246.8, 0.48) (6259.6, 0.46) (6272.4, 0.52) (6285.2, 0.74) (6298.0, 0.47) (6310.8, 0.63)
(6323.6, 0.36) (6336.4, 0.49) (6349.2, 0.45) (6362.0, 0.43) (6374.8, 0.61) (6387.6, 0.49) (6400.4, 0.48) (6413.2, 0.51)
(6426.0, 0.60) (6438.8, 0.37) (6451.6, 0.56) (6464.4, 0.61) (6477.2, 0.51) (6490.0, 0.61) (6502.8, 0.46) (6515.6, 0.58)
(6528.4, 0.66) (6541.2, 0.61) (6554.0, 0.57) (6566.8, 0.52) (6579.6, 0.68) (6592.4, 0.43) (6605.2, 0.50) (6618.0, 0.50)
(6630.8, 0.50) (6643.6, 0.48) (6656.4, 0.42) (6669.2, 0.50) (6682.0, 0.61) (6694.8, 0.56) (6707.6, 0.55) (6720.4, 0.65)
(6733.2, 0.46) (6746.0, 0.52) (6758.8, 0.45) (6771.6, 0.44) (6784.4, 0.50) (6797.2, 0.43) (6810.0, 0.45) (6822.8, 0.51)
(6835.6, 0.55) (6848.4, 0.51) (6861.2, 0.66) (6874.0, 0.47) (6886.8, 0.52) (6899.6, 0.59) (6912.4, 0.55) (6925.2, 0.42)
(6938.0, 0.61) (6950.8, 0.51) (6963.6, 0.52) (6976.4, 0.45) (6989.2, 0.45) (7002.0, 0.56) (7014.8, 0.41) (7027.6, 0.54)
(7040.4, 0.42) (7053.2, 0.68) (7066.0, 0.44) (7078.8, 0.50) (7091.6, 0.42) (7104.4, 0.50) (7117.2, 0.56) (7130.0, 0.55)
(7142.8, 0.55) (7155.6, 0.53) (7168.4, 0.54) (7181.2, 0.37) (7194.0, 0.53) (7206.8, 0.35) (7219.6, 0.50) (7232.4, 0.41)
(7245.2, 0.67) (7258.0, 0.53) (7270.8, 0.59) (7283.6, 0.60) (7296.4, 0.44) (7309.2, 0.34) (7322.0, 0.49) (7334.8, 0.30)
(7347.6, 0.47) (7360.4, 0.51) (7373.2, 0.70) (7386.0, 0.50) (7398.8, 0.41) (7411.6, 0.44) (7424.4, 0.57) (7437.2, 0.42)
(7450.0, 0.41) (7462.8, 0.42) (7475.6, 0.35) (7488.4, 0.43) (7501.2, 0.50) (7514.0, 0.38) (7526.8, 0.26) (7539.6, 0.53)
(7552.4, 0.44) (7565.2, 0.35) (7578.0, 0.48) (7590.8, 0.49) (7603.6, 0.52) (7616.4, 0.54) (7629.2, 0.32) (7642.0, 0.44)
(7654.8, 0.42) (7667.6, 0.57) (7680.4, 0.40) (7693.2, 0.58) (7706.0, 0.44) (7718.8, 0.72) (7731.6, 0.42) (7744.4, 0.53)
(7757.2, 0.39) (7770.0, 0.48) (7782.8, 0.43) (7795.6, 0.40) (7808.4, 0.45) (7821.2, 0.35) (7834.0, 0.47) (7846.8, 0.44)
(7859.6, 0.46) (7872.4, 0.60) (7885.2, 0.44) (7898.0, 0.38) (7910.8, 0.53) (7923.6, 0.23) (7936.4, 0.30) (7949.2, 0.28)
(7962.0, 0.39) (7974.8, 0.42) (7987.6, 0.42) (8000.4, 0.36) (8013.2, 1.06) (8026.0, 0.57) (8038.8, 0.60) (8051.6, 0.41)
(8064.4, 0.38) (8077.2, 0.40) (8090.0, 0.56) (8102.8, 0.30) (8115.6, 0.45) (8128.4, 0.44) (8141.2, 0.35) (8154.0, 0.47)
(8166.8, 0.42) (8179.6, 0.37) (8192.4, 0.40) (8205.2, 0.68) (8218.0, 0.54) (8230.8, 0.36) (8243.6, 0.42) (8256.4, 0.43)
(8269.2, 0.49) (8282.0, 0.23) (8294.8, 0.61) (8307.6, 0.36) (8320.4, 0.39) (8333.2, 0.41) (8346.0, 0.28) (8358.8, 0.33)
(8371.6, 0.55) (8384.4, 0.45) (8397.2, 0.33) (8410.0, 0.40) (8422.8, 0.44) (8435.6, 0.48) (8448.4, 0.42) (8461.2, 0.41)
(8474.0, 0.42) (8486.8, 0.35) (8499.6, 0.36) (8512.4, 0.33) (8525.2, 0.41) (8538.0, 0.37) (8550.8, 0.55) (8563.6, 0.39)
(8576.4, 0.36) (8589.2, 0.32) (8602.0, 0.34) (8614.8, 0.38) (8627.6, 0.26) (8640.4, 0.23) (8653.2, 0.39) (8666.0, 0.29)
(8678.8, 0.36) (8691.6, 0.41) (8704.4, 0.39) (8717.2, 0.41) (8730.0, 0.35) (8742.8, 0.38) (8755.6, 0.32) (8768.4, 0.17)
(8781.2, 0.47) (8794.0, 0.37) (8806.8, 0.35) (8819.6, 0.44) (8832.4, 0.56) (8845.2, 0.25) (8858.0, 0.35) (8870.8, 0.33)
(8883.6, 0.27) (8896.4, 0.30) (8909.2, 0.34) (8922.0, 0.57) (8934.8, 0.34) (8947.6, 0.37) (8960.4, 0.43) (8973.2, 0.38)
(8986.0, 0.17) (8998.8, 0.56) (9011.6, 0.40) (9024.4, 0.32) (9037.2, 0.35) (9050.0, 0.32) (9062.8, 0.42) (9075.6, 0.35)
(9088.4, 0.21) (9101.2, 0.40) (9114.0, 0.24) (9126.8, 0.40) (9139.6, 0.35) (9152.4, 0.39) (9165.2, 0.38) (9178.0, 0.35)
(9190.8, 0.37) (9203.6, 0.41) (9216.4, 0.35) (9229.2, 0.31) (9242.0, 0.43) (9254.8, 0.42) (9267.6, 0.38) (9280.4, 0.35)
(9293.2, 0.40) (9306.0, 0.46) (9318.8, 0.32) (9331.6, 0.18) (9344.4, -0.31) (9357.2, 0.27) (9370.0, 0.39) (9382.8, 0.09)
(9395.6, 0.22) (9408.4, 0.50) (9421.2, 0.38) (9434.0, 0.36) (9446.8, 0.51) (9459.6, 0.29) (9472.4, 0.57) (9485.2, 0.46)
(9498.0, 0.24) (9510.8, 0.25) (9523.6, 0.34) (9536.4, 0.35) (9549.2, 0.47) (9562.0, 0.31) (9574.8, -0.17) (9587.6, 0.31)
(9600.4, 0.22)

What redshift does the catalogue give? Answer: 0.22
